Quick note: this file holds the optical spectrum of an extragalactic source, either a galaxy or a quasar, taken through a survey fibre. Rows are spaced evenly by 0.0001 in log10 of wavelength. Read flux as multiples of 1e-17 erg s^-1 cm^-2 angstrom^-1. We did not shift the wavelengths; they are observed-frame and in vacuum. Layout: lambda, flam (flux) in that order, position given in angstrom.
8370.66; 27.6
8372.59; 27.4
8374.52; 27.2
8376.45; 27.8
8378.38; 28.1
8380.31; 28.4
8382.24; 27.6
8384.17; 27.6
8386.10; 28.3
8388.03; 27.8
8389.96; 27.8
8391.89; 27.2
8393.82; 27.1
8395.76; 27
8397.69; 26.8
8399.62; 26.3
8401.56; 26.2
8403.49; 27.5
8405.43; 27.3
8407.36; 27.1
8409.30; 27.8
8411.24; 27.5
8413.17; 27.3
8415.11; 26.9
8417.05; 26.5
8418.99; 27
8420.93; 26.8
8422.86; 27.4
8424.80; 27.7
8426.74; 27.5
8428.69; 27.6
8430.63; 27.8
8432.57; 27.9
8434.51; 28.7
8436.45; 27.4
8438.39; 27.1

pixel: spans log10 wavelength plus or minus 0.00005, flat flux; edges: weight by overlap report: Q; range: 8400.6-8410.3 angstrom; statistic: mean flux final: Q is 27.2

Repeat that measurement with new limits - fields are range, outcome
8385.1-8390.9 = 28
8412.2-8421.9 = 26.9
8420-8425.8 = 27.3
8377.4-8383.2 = 28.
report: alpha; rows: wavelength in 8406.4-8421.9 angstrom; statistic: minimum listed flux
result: 26.5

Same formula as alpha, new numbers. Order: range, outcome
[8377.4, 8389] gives 27.6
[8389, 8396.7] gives 27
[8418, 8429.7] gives 26.8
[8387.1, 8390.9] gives 27.8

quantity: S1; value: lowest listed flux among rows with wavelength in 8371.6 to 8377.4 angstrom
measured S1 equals 27.2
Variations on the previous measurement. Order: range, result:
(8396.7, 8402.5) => 26.2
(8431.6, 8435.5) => 27.9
